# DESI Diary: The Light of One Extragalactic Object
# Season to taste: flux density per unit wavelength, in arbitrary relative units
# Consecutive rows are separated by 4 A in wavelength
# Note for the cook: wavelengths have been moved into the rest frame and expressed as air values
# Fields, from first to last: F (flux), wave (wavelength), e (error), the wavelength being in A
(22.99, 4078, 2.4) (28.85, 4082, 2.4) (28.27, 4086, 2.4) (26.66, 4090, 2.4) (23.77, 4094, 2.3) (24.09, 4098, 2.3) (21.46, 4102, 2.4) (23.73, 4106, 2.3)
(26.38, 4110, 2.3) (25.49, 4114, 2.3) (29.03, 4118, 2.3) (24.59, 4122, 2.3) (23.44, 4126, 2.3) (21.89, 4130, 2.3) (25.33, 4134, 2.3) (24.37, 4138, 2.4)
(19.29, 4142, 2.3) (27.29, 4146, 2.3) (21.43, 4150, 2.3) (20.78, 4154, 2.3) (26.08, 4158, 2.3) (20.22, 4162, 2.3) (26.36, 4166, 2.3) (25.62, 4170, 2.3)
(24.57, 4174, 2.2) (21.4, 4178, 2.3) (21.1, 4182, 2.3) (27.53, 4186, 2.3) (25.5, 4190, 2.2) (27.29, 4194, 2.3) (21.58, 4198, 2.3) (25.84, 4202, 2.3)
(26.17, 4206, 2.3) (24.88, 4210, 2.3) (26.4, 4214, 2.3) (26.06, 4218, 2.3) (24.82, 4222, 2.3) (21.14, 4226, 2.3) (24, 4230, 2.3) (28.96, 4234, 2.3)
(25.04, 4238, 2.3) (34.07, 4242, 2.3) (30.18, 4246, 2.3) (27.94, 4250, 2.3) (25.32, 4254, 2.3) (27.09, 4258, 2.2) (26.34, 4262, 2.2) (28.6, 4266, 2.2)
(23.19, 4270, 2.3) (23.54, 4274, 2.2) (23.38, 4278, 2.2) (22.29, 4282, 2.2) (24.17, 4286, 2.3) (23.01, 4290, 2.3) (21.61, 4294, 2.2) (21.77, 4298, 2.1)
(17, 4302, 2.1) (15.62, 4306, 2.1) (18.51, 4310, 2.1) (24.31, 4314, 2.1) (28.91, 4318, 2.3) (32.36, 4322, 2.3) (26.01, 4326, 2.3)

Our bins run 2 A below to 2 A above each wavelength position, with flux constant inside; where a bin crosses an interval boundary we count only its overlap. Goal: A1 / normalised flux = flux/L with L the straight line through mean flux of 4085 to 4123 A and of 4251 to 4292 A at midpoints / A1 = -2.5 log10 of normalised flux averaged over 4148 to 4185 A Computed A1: 0.086 mag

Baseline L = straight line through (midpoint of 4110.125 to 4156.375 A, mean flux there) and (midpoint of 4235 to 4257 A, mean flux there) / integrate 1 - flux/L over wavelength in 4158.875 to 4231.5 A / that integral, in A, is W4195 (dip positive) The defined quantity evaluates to 5.3 A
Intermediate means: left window 24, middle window 24.5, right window 28.5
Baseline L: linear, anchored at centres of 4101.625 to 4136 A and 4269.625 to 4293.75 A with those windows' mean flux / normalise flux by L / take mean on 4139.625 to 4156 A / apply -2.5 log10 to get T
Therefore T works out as 0.10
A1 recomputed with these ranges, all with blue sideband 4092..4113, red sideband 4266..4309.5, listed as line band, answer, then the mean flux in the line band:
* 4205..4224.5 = -0.13 mag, 25.5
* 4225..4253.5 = -0.22 mag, 27.4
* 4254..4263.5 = -0.19 mag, 26.4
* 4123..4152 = 0.01 mag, 23.3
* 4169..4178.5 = -0.04 mag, 24.1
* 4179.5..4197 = -0.09 mag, 25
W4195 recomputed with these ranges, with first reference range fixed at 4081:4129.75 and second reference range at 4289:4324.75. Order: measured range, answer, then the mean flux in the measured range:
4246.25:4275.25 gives -3.8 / 26.3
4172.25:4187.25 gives 0.5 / 23.4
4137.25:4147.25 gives 0.6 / 23.3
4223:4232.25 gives 0.3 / 23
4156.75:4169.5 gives 0.1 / 24.3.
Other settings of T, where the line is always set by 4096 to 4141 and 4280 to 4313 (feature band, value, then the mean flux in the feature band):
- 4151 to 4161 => 0.033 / 22.9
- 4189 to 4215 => -0.123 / 25.3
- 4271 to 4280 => -0.116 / 23.4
